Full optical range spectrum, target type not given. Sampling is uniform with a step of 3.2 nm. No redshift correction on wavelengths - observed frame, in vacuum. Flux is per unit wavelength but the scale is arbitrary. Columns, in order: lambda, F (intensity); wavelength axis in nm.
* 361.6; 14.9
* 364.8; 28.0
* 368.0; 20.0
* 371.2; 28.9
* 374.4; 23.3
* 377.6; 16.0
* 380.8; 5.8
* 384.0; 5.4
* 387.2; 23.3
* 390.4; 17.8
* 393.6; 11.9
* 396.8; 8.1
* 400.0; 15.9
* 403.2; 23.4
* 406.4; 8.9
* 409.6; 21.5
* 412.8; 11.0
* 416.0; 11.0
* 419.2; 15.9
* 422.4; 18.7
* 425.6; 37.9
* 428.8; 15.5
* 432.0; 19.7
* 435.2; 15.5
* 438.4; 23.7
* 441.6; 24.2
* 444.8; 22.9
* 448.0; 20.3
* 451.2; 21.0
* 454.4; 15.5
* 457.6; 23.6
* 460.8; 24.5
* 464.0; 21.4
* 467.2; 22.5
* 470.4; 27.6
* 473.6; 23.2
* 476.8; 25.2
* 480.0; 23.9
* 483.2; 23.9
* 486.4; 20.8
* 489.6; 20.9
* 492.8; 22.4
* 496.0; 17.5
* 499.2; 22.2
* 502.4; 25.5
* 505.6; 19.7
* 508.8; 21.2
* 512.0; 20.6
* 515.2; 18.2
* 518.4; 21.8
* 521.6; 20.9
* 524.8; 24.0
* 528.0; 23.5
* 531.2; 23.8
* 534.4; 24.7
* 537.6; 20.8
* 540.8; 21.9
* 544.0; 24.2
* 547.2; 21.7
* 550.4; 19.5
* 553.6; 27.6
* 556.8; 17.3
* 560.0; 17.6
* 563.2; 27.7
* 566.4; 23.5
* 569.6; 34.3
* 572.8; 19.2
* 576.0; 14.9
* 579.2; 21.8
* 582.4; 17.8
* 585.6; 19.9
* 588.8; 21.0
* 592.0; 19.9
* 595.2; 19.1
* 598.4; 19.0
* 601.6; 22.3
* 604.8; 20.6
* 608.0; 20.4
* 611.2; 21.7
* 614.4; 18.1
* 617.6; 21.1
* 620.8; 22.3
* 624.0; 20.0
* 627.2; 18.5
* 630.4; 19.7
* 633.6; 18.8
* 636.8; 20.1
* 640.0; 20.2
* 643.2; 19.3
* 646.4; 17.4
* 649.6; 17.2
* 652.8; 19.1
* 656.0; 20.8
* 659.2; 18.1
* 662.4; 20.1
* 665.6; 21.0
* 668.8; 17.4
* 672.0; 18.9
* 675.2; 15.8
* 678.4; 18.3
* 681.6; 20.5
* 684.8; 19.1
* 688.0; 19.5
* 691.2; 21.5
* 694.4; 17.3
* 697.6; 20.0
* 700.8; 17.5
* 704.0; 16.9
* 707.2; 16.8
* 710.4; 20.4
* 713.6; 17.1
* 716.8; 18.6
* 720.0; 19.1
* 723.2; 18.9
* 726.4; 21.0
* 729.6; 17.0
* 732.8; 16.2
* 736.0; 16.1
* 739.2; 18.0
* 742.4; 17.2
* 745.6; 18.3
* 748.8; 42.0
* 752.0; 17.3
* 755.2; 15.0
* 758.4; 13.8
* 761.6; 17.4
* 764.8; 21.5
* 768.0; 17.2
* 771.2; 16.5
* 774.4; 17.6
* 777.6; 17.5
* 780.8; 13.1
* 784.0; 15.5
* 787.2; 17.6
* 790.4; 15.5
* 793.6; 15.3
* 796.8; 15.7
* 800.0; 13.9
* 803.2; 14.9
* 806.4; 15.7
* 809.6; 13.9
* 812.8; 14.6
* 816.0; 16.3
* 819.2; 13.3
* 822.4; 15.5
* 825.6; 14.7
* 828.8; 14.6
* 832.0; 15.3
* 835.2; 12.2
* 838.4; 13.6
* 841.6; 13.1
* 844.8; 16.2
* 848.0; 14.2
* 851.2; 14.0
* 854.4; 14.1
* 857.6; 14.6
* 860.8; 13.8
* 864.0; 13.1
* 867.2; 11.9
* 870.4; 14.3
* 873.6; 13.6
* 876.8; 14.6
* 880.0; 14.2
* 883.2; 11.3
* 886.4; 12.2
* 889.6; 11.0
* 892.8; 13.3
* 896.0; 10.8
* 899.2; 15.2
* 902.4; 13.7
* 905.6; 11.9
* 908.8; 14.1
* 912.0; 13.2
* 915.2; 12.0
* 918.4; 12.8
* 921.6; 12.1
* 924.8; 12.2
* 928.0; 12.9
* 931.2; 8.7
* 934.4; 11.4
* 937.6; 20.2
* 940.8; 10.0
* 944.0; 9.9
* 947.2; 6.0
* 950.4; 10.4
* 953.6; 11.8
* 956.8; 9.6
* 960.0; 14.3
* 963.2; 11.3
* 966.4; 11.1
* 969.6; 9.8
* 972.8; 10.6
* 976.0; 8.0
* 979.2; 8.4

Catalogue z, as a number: 0.138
